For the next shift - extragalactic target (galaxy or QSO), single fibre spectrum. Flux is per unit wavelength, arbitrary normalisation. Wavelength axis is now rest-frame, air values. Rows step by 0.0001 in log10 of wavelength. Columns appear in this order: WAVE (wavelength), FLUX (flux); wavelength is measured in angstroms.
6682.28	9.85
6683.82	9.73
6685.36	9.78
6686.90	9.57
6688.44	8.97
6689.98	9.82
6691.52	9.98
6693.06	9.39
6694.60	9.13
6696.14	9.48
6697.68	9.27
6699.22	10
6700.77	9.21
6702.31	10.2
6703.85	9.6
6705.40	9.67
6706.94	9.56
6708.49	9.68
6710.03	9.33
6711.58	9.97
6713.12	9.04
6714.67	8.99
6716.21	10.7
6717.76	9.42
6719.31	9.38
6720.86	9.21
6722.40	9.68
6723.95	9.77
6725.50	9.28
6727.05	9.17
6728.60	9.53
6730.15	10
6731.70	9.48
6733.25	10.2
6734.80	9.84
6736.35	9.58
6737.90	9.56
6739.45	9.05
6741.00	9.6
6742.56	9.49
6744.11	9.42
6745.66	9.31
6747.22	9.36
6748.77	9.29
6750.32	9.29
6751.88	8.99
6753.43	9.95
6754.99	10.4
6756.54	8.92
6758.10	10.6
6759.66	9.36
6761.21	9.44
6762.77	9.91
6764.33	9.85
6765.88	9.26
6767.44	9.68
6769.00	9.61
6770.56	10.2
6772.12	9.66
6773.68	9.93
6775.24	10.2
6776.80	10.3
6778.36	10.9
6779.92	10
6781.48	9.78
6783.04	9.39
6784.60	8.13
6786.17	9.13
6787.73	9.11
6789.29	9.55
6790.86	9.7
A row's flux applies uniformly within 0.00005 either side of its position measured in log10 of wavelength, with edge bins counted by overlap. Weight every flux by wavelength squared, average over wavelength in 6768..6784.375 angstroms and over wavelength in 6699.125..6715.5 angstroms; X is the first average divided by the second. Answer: 1.06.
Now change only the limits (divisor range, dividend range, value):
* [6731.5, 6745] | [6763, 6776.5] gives 1.03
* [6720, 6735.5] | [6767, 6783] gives 1.06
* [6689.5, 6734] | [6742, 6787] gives 1.02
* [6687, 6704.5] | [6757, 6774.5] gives 1.04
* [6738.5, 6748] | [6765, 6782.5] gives 1.07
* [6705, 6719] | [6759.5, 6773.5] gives 1.03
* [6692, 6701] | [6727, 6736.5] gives 1.04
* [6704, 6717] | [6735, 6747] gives 0.99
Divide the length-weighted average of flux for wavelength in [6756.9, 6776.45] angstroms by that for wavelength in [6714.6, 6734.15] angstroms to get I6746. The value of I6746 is 1.02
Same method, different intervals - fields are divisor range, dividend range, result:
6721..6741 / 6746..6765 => 1.00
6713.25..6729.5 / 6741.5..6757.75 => 1.00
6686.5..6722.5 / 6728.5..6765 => 1.01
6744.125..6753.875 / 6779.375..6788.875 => 0.99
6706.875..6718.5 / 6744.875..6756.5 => 0.99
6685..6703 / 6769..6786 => 1.03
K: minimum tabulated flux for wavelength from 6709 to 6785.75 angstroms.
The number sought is 8.13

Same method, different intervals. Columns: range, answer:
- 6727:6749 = 9.05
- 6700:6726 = 8.99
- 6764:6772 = 9.26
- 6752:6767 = 8.92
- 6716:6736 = 9.17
